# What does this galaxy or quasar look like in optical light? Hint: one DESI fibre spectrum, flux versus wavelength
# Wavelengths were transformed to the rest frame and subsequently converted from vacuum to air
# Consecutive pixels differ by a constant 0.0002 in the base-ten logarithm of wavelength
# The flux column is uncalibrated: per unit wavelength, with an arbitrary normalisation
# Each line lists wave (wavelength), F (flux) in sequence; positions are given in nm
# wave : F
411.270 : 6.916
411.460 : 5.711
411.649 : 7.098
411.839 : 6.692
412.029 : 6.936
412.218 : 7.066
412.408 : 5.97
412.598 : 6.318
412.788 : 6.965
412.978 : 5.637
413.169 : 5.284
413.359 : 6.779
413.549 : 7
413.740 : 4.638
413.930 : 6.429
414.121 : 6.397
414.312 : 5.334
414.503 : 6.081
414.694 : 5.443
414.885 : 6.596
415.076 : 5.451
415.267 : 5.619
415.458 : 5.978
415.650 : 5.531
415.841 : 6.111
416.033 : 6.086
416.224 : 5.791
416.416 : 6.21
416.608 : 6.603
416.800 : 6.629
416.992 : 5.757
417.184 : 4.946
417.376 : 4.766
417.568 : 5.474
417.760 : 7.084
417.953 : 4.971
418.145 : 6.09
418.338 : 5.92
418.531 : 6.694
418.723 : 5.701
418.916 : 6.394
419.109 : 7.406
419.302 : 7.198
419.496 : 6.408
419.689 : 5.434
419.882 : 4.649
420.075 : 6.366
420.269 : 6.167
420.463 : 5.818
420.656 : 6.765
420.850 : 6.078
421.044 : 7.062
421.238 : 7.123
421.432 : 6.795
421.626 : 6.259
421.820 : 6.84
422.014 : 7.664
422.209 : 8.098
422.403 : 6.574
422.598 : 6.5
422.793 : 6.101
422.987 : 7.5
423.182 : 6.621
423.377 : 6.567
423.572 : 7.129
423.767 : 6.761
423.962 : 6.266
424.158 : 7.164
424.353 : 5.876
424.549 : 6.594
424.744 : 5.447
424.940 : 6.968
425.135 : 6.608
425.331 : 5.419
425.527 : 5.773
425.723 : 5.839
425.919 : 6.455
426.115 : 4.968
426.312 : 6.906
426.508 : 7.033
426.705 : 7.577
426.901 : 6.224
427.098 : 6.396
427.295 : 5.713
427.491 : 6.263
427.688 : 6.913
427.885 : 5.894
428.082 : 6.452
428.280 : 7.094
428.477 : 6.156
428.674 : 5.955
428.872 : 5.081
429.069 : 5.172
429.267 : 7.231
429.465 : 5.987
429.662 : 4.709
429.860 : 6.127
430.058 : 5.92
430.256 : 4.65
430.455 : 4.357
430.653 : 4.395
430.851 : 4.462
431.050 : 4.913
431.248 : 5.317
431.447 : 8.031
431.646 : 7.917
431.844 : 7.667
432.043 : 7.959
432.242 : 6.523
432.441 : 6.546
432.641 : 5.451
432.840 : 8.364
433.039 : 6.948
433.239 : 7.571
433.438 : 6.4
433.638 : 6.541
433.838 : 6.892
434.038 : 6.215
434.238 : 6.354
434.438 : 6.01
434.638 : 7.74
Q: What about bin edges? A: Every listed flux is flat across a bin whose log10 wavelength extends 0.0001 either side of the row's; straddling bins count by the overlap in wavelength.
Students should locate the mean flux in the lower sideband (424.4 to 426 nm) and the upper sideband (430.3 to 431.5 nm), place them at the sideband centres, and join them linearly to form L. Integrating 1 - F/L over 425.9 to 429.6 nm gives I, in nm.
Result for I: -0.39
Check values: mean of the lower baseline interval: 6.13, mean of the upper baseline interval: 5.11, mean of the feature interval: 6.27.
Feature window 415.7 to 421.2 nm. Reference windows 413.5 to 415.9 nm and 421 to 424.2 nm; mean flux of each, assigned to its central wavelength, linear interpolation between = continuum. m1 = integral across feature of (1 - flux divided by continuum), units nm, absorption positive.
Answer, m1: 0.21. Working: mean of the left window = 5.87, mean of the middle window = 6.1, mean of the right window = 6.88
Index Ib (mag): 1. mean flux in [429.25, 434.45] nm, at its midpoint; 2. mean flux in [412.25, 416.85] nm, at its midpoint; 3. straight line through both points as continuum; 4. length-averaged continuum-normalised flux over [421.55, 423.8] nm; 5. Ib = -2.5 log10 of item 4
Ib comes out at -0.12 mag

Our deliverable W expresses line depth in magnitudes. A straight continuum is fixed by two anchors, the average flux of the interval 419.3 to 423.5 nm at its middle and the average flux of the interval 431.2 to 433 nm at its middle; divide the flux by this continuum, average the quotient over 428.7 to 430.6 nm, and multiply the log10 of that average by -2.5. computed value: 0.269 mag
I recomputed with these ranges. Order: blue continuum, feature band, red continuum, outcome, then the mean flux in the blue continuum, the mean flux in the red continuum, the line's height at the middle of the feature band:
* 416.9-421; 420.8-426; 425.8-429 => -0.366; 6.02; 6.3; 6.17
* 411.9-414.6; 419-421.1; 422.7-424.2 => 0.089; 6.21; 6.75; 6.57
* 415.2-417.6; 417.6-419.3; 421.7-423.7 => -0.031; 5.82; 6.95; 6.19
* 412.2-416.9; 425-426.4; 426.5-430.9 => -0.020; 6.06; 5.89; 5.93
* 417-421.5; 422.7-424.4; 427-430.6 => -0.190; 6.13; 5.87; 6.02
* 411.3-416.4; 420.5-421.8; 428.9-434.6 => -0.101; 6.12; 6.24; 6.17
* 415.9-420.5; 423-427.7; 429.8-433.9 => -0.168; 6.03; 6.33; 6.18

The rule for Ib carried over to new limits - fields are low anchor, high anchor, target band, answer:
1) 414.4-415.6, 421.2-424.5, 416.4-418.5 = 0.05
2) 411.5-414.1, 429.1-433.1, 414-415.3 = 0.08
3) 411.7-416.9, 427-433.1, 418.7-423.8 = -0.08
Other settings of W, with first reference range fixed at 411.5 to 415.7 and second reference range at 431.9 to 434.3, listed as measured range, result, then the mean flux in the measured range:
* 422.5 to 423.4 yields -0.031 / 6.66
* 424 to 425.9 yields 0.059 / 6.2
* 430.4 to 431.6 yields 0.245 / 5.4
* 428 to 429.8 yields 0.121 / 5.98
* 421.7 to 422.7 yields -0.105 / 7.11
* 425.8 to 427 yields 0.014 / 6.51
